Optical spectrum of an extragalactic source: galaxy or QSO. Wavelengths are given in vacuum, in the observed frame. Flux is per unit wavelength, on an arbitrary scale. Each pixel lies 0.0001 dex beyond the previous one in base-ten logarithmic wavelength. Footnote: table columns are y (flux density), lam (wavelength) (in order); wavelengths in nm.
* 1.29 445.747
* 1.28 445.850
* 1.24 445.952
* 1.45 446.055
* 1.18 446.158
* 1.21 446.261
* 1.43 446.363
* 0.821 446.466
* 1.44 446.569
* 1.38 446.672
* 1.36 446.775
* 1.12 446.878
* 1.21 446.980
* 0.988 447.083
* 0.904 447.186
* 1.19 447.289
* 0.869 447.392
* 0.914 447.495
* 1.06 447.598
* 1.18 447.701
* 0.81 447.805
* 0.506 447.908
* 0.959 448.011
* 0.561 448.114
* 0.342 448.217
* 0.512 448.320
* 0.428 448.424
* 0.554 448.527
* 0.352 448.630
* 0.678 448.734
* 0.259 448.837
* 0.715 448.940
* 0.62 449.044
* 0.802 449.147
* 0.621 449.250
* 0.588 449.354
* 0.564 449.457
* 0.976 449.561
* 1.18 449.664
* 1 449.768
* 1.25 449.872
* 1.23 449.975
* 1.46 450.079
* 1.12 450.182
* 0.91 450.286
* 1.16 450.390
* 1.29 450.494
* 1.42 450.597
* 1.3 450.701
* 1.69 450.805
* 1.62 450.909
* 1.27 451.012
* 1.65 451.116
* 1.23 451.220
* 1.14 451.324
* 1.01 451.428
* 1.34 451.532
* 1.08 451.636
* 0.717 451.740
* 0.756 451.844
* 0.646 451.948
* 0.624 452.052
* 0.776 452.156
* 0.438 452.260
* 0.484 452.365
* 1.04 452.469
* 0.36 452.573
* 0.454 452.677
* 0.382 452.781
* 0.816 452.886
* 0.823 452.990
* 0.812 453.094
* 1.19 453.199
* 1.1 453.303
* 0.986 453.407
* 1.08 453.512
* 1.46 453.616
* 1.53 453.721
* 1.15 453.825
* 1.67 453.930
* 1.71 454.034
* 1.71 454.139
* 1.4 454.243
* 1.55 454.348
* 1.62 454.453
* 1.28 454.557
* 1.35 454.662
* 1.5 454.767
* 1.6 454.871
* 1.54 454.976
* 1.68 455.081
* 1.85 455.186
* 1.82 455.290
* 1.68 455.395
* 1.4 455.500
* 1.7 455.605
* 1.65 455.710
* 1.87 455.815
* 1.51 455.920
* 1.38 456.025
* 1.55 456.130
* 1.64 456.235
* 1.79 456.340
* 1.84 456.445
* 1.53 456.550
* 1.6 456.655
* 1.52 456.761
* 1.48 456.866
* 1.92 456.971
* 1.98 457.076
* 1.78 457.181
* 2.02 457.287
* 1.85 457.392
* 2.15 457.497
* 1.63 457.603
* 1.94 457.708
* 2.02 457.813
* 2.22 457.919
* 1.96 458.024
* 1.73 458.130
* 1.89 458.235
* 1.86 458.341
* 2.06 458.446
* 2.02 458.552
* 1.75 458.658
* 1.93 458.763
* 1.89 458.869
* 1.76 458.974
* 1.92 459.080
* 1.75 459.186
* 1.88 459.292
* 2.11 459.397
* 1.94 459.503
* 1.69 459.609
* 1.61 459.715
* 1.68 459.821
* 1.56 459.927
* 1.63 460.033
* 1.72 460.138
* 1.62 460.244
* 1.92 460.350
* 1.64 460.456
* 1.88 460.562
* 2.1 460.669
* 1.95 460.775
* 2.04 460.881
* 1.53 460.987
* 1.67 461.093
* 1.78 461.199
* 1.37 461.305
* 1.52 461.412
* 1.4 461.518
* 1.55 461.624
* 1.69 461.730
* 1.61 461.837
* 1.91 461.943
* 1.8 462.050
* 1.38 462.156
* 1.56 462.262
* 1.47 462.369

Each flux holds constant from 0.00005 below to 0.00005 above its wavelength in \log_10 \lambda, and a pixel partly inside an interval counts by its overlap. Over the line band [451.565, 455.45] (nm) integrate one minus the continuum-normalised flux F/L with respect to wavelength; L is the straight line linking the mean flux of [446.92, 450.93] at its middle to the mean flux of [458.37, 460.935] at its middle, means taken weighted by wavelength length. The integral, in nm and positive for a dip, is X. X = 0.52 nm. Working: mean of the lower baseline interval 0.913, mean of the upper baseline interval 1.84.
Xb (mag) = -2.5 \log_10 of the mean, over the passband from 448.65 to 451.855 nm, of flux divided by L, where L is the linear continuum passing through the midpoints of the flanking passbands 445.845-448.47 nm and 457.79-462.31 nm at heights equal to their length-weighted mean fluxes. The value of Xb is 0.15 mag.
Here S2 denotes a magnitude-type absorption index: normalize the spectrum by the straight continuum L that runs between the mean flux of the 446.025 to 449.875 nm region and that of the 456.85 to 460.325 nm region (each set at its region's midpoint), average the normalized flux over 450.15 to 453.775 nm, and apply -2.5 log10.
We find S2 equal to 0.20 mag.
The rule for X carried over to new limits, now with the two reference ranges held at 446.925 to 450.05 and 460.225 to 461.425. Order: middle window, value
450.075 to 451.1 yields -0.39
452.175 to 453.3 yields 0.43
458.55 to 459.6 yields -0.16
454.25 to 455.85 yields -0.35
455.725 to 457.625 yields -0.38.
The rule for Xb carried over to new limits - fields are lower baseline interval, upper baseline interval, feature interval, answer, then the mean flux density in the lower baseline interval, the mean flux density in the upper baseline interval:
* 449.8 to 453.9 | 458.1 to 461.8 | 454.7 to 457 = -0.17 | 1.05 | 1.77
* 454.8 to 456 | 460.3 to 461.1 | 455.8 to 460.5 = -0.02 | 1.65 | 1.85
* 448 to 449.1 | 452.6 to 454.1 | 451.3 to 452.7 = 0.17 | 0.529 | 1.08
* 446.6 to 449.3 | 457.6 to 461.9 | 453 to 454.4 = -0.02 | 0.808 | 1.79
